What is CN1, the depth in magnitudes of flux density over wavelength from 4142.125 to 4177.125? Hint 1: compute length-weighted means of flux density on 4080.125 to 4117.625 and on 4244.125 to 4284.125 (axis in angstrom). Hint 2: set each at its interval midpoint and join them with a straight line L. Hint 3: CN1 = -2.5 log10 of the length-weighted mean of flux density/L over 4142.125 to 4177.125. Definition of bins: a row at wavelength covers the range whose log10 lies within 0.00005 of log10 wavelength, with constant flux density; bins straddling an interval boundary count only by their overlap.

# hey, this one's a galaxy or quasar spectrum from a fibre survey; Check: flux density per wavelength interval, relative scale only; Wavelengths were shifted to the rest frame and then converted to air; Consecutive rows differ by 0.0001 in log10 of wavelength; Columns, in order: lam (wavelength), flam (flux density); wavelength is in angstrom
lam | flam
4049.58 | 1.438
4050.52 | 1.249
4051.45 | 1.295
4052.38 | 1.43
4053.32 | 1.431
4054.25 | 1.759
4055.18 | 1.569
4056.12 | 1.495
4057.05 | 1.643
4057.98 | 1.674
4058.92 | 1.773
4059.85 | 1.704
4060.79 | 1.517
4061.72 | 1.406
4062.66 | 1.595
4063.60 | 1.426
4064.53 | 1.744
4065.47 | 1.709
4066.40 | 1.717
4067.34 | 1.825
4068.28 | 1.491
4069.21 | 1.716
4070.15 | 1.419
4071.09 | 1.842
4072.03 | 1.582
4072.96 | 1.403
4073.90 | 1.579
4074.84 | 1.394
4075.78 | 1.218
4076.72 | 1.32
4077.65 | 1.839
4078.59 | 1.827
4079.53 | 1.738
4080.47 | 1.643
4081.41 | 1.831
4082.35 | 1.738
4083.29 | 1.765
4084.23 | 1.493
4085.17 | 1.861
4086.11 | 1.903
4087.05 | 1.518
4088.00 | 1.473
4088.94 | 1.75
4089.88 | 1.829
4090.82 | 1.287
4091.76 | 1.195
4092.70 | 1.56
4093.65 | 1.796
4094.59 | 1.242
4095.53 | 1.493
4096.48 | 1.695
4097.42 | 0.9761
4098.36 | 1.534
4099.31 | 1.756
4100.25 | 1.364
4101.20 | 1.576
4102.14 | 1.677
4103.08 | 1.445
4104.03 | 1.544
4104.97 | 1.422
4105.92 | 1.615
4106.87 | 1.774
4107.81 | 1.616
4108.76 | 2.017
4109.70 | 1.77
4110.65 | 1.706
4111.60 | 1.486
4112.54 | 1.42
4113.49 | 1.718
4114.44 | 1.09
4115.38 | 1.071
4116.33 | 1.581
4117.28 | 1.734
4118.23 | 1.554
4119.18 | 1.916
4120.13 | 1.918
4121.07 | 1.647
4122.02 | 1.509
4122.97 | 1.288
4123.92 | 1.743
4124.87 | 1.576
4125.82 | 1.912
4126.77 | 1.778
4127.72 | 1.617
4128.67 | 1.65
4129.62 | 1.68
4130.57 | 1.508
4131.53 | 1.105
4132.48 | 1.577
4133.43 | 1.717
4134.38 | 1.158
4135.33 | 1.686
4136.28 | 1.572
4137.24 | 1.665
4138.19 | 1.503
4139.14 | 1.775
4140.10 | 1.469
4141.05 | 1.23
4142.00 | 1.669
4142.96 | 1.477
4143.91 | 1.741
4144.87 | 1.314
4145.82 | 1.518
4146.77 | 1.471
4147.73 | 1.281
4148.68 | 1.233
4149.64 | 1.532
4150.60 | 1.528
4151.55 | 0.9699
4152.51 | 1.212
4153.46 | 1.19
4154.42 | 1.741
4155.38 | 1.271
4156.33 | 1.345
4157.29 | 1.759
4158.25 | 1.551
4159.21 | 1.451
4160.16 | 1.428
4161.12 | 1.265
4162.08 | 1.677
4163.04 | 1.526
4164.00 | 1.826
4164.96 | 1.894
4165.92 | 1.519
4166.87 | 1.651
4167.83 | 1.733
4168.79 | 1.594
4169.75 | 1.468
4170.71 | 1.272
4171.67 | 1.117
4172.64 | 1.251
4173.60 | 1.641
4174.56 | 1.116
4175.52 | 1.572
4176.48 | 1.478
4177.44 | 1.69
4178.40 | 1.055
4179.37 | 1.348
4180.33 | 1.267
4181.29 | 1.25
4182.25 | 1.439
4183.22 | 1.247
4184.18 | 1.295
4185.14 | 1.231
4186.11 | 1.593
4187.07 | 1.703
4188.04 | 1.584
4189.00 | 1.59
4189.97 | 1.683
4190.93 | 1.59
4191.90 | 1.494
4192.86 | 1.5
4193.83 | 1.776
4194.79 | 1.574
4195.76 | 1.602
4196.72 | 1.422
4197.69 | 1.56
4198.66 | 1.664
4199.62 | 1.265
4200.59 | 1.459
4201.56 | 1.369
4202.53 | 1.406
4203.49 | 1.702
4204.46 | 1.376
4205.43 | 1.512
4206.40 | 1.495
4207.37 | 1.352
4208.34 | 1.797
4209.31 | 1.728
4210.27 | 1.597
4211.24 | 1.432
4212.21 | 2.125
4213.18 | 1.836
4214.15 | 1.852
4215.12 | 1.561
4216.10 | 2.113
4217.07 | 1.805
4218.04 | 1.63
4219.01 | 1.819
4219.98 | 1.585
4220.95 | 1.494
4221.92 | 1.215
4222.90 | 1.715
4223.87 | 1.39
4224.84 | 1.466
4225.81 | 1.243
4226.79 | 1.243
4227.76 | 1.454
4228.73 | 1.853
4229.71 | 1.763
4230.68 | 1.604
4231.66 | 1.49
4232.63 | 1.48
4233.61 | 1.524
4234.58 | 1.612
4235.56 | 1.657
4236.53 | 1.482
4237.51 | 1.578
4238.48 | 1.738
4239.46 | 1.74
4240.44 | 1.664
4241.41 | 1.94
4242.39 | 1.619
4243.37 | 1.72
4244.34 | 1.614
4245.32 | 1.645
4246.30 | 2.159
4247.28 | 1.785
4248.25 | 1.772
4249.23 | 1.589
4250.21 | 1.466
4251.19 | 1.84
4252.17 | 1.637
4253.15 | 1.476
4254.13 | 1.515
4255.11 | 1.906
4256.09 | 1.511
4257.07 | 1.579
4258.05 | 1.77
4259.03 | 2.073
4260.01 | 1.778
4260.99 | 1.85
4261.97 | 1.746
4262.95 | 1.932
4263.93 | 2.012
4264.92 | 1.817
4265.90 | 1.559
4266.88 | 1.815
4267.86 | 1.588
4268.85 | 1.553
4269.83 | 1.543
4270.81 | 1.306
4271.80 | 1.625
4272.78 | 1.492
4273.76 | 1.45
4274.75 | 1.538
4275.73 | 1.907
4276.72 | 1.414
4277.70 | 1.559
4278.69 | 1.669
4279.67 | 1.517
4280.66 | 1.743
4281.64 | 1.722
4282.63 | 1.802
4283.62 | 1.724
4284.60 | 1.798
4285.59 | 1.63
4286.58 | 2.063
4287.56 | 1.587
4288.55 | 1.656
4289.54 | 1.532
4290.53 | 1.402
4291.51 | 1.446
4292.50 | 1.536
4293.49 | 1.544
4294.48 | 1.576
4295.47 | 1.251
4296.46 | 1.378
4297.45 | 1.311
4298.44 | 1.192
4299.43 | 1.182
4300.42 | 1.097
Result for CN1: 0.11 mag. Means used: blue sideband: 1.57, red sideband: 1.68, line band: 1.46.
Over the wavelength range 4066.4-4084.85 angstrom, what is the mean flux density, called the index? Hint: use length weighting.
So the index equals 1.62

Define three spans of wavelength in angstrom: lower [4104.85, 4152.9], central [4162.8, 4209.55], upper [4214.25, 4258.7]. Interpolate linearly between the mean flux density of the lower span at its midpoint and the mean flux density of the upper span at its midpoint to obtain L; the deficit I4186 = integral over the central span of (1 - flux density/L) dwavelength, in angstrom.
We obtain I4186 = 2.9 angstrom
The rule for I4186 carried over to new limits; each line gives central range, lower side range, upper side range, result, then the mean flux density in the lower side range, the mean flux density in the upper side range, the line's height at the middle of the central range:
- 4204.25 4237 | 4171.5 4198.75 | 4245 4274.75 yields -0.6 angstrom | 1.46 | 1.69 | 1.57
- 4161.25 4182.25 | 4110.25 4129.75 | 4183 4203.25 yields 0.9 angstrom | 1.6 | 1.51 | 1.54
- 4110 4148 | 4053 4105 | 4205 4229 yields 1.0 angstrom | 1.59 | 1.61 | 1.6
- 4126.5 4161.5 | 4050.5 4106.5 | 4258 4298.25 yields 2.6 angstrom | 1.57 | 1.63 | 1.59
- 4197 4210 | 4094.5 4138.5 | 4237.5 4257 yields 1.1 angstrom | 1.57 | 1.7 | 1.65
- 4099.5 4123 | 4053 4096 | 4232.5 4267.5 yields 0.6 angstrom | 1.6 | 1.71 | 1.63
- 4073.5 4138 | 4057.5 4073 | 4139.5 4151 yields -1.8 angstrom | 1.63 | 1.46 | 1.54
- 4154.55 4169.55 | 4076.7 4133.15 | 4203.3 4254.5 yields 0.4 angstrom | 1.6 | 1.63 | 1.61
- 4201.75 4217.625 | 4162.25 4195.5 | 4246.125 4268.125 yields -0.7 angstrom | 1.49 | 1.74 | 1.59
